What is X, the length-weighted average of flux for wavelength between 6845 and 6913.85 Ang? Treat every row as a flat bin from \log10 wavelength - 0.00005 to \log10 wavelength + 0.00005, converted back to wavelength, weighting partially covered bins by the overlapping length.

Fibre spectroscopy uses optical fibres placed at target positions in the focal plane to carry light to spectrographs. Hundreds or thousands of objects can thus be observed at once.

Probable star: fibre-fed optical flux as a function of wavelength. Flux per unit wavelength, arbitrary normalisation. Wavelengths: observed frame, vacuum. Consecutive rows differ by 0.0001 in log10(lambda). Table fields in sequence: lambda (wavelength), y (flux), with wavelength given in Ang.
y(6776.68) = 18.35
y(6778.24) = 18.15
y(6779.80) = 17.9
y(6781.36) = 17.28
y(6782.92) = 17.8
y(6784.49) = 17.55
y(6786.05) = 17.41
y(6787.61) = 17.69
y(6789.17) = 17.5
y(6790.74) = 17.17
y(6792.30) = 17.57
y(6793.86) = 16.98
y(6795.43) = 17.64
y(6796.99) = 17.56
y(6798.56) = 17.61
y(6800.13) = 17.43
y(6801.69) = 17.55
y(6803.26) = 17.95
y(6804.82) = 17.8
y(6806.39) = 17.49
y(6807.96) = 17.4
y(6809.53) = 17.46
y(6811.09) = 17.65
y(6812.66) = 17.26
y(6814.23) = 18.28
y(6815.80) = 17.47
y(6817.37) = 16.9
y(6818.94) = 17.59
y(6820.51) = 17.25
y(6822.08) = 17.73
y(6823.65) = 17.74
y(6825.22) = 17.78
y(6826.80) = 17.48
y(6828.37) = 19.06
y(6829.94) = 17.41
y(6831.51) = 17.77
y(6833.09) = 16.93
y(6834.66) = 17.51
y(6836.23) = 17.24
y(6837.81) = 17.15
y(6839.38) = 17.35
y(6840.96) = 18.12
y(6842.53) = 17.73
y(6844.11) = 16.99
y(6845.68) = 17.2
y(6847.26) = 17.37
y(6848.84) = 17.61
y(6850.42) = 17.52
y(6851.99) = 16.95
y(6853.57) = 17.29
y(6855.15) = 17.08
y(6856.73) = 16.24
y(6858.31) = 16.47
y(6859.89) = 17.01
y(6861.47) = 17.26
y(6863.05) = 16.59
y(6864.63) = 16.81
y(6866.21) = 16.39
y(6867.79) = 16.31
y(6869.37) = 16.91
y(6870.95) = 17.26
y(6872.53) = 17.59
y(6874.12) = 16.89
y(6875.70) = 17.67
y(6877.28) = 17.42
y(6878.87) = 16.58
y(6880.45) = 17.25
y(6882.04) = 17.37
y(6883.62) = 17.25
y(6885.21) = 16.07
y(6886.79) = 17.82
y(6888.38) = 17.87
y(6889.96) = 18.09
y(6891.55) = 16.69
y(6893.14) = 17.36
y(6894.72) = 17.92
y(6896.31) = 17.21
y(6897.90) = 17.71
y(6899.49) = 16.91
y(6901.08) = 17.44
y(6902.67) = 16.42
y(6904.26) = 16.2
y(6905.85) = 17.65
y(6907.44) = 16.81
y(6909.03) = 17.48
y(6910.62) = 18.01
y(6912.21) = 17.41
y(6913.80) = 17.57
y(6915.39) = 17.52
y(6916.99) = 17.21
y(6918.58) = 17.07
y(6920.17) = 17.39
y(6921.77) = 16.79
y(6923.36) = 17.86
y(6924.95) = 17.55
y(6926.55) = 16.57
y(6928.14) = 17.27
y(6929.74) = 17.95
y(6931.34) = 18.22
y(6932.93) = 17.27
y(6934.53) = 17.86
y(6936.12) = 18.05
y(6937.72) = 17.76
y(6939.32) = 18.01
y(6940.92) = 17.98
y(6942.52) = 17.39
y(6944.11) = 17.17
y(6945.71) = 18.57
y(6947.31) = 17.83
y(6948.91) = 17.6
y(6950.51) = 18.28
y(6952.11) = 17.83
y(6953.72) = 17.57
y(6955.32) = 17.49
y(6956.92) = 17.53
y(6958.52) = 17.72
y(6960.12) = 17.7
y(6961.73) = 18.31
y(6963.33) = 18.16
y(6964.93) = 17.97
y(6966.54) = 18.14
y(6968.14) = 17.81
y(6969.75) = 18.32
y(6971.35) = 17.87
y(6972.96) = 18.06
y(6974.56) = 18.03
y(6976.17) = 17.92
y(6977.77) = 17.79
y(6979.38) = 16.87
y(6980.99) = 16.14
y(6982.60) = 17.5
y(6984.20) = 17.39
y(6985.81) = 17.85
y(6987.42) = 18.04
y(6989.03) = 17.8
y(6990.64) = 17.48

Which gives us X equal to 17.2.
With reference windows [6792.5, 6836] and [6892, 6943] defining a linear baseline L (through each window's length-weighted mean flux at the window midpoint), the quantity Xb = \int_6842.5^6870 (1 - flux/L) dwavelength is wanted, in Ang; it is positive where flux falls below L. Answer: 0.9 Ang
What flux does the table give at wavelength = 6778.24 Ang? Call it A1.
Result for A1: 18.15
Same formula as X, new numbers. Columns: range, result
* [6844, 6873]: 17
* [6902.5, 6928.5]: 17.2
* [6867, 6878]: 17.2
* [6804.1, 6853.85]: 17.5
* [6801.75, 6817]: 17.6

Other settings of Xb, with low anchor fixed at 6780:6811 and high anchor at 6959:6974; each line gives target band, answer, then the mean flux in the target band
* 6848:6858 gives 0.3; 17.1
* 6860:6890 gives 1.1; 17.1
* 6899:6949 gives 1.2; 17.5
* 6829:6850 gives 0.3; 17.4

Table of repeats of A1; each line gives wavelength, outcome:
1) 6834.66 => 17.51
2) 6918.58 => 17.07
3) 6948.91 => 17.6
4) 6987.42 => 18.04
